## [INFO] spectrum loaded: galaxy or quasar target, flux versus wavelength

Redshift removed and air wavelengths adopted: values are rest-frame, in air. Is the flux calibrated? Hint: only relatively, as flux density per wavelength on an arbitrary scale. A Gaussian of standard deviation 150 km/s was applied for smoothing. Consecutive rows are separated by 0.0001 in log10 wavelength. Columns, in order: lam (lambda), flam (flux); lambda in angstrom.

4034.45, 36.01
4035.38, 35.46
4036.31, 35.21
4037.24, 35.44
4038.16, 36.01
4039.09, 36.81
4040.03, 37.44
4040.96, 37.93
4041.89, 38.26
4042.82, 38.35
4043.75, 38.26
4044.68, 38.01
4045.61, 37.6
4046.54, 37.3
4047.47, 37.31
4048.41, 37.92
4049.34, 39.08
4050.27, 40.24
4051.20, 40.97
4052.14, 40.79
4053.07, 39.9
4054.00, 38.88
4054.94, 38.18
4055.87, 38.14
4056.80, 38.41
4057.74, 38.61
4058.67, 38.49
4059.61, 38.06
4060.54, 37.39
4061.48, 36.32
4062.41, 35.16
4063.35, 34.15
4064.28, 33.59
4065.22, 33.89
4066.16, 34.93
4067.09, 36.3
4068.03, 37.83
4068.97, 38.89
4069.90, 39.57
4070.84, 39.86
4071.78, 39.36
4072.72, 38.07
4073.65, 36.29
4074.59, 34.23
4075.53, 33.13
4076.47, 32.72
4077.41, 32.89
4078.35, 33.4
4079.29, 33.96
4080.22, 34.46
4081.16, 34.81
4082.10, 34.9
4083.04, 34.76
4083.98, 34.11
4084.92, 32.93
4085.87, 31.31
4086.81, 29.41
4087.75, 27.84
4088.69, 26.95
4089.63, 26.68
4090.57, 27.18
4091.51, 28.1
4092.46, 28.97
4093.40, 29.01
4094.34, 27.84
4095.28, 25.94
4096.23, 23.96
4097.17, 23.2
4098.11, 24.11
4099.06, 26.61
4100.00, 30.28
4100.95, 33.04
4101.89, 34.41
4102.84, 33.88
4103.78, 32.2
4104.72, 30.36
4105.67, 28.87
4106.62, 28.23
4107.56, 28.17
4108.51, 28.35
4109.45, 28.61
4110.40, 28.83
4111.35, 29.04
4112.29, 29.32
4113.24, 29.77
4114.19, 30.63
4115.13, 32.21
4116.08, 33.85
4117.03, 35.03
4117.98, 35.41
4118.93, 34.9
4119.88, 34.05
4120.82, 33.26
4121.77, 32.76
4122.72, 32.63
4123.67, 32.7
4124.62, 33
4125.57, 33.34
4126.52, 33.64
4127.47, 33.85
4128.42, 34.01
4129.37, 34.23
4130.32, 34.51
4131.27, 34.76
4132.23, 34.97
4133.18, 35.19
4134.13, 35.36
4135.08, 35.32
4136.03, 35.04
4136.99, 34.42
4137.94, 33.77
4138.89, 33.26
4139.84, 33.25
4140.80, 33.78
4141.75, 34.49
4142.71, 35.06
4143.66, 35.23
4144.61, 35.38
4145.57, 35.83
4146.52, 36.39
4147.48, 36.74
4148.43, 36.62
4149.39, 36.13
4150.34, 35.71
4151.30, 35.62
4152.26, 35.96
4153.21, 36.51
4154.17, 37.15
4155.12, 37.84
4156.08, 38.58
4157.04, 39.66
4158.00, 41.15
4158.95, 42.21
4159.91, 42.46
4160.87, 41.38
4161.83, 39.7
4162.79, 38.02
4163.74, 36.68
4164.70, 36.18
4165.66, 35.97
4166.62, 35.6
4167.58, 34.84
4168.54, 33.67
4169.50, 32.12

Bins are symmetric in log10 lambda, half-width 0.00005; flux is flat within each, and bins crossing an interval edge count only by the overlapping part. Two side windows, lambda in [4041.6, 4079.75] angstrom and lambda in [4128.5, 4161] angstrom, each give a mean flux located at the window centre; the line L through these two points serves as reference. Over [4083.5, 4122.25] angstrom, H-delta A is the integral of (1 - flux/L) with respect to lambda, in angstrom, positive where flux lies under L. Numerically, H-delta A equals 7.1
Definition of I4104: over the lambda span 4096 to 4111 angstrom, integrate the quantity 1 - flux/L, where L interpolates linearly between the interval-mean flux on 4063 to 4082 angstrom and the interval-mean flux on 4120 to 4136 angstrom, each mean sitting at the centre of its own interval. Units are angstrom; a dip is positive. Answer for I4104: 2.46 angstrom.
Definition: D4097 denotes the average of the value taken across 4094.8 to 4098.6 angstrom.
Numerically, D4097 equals 24.3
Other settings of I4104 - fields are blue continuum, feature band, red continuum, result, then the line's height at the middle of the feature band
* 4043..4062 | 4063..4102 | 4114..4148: 5.00 angstrom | 36.9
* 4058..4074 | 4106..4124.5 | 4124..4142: 1.83 angstrom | 34.9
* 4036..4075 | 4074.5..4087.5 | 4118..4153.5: 1.21 angstrom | 36.6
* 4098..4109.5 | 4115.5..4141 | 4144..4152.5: -0.61 angstrom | 33.3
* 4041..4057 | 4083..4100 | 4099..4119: 2.62 angstrom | 33.3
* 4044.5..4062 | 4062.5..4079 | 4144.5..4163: 1.13 angstrom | 38.4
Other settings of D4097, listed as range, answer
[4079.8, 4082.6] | 34.7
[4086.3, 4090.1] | 27.8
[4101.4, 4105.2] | 32.7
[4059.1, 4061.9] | 37.2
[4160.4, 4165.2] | 38.4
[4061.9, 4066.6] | 34.4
